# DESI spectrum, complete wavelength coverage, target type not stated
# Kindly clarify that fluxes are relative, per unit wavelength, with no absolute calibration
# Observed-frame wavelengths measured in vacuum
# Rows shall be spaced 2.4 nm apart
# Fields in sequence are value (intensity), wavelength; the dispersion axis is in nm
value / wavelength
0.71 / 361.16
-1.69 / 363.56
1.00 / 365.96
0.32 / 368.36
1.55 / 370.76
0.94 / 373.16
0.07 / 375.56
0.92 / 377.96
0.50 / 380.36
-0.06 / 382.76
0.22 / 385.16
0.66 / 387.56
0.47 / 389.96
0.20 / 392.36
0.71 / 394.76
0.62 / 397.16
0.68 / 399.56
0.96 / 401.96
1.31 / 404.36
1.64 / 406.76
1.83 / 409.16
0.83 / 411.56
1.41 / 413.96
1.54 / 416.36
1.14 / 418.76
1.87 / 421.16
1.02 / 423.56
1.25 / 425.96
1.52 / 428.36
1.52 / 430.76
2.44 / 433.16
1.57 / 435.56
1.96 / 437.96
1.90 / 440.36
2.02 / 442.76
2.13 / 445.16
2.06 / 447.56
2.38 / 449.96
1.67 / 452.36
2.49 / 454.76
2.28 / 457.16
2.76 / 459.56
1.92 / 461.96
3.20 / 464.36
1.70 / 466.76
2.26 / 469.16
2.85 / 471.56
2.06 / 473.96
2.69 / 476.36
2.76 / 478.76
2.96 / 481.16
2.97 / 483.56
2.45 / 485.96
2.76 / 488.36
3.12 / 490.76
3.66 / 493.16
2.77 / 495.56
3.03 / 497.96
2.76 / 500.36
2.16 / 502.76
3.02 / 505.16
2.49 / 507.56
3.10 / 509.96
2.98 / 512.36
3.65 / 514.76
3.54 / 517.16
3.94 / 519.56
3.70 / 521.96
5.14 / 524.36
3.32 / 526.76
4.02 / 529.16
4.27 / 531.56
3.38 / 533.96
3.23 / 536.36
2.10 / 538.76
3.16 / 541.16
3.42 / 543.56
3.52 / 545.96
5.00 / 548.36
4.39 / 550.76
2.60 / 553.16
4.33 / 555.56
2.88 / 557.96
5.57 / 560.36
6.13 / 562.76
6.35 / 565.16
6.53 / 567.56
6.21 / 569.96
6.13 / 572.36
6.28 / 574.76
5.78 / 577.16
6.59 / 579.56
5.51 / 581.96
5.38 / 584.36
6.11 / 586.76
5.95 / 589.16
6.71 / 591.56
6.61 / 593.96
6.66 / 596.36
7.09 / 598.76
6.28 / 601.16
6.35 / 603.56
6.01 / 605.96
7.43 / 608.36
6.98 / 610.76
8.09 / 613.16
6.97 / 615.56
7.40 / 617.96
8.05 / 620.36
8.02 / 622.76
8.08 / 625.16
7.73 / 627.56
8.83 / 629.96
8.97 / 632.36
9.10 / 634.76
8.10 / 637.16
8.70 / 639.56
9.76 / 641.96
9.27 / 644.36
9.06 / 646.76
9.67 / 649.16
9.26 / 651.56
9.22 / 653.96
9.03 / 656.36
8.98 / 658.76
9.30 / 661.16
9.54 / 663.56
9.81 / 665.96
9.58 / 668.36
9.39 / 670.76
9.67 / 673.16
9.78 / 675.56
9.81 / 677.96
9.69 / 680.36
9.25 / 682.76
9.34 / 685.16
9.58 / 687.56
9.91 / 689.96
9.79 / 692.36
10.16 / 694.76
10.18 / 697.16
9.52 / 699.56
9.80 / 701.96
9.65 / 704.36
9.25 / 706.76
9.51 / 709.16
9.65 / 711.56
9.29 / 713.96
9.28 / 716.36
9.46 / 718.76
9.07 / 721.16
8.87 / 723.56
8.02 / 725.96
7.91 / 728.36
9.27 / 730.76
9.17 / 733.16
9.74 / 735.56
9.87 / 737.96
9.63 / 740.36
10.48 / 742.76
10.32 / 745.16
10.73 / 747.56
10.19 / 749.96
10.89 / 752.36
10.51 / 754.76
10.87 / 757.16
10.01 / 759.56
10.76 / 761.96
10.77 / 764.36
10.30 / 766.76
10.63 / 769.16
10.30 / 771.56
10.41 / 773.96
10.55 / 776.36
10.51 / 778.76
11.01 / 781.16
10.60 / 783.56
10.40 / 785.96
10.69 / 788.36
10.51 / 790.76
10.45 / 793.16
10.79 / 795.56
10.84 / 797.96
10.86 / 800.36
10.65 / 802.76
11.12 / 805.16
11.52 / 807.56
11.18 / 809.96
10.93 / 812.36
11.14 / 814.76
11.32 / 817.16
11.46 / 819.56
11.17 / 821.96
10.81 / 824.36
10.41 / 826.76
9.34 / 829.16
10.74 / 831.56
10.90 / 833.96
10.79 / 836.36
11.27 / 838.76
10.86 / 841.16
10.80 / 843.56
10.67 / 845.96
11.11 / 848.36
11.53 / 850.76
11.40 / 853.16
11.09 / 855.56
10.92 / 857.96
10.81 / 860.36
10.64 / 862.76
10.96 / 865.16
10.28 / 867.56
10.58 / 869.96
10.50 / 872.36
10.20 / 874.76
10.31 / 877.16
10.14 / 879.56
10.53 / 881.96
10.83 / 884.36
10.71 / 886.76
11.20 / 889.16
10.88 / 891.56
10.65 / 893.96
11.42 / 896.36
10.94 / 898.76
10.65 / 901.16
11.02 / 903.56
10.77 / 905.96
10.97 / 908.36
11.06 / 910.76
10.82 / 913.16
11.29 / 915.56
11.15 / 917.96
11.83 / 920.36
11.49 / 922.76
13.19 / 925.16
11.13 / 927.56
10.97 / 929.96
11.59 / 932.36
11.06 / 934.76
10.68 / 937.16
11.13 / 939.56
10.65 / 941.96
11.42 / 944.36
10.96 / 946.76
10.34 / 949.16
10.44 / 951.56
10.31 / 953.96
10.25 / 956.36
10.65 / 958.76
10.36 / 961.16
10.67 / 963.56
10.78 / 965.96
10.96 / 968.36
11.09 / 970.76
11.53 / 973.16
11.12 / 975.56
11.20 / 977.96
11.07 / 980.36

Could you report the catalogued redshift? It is 0.405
